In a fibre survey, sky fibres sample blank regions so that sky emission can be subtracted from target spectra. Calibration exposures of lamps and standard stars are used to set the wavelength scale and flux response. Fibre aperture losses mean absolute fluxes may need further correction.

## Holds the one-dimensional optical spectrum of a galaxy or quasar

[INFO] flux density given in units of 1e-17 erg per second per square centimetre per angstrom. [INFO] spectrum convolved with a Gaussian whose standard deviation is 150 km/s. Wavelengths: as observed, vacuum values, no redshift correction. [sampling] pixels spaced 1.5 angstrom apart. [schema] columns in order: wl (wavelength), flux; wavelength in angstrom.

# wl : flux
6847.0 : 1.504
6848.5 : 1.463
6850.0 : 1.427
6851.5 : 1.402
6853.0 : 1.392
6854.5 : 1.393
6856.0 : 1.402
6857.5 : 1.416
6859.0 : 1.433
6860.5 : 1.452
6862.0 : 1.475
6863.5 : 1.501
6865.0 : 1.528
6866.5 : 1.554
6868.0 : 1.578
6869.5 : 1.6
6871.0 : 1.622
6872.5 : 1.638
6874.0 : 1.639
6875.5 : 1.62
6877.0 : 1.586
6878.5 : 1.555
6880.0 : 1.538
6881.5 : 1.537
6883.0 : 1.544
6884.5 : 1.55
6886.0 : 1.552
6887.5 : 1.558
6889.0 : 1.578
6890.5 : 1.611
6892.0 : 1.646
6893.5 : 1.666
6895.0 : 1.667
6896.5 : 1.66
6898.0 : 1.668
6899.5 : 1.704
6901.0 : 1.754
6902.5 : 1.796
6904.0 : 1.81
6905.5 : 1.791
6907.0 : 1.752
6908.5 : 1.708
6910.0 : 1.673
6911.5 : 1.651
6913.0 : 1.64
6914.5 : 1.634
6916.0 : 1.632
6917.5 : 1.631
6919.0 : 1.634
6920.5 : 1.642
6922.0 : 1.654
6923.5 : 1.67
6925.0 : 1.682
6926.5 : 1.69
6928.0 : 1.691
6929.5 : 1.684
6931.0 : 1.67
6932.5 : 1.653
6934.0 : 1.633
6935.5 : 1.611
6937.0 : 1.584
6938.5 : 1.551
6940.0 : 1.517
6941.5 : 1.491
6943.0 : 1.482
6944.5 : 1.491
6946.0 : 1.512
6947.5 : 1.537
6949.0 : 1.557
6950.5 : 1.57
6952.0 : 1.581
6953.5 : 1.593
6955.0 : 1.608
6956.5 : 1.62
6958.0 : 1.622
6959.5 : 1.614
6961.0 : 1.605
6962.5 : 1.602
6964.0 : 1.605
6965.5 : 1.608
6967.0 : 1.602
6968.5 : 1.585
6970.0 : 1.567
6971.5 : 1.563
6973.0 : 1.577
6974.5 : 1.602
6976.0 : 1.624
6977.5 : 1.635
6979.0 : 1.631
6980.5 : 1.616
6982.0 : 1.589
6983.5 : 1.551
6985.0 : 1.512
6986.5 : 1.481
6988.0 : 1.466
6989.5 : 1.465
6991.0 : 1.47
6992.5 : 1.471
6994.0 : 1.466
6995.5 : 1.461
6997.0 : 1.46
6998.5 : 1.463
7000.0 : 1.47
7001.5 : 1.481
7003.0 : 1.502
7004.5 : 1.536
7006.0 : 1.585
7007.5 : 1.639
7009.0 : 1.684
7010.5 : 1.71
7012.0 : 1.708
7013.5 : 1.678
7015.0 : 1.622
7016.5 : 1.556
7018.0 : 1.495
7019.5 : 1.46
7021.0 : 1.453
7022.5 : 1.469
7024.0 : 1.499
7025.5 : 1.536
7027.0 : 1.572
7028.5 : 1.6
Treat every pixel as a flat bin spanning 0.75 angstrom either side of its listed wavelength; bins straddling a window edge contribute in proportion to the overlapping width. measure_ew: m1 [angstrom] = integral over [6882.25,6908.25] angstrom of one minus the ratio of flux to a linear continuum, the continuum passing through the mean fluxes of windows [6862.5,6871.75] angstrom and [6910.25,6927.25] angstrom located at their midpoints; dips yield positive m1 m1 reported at -0.9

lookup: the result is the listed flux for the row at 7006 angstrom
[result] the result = 1.585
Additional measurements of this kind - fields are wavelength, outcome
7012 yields 1.708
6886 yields 1.552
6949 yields 1.557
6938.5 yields 1.551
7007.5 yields 1.639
